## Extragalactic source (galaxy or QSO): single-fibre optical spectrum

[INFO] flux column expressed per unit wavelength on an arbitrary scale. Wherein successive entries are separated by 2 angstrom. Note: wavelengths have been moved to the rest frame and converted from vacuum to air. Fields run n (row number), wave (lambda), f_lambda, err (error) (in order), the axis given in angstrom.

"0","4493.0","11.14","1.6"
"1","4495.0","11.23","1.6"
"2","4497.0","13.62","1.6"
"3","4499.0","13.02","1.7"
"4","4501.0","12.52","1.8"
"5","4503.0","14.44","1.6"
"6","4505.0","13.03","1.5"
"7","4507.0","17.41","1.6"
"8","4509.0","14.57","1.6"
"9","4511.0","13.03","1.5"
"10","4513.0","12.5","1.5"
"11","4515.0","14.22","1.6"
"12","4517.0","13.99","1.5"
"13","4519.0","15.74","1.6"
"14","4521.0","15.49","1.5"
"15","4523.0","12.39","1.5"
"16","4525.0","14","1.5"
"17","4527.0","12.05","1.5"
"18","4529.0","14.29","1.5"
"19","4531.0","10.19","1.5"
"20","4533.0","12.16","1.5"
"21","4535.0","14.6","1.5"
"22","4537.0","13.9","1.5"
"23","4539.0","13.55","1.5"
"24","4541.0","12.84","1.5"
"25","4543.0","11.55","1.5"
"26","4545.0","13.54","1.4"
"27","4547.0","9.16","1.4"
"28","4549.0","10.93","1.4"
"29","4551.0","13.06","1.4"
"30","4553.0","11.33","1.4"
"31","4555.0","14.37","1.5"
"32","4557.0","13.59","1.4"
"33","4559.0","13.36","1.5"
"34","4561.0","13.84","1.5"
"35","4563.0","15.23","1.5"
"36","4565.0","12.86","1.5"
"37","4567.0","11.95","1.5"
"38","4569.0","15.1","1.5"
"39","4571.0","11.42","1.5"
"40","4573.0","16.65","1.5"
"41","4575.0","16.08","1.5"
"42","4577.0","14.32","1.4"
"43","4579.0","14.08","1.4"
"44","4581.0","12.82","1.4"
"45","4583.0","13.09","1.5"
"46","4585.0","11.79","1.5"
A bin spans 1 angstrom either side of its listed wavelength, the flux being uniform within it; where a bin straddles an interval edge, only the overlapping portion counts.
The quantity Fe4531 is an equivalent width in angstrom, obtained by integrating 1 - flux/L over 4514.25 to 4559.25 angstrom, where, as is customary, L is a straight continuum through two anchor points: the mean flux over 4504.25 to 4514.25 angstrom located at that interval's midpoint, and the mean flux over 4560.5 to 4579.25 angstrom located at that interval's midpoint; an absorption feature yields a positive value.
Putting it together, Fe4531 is 3.5 angstrom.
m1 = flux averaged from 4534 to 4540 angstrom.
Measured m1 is 14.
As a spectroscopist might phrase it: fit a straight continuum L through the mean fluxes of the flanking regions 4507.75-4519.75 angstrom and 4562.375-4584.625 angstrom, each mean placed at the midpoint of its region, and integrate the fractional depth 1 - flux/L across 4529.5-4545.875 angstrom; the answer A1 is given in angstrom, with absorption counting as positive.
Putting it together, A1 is 1.3 angstrom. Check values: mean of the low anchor 14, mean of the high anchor 13.9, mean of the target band 12.8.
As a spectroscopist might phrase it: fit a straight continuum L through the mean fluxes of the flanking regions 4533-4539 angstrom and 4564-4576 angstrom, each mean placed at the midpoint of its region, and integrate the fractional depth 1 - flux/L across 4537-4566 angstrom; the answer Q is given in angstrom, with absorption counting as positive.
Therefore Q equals 2.2 angstrom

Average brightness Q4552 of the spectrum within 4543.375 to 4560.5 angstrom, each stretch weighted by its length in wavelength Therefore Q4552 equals 12.4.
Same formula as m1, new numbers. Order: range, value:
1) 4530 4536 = 12.3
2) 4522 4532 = 12.6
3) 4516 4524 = 14.4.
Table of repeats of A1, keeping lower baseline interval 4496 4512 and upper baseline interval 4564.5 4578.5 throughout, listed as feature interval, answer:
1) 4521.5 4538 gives 1.16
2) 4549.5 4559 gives 0.72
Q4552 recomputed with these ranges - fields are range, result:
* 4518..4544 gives 13.3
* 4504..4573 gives 13.3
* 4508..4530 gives 13.8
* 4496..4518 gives 13.8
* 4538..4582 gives 13.3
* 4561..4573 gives 13.6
